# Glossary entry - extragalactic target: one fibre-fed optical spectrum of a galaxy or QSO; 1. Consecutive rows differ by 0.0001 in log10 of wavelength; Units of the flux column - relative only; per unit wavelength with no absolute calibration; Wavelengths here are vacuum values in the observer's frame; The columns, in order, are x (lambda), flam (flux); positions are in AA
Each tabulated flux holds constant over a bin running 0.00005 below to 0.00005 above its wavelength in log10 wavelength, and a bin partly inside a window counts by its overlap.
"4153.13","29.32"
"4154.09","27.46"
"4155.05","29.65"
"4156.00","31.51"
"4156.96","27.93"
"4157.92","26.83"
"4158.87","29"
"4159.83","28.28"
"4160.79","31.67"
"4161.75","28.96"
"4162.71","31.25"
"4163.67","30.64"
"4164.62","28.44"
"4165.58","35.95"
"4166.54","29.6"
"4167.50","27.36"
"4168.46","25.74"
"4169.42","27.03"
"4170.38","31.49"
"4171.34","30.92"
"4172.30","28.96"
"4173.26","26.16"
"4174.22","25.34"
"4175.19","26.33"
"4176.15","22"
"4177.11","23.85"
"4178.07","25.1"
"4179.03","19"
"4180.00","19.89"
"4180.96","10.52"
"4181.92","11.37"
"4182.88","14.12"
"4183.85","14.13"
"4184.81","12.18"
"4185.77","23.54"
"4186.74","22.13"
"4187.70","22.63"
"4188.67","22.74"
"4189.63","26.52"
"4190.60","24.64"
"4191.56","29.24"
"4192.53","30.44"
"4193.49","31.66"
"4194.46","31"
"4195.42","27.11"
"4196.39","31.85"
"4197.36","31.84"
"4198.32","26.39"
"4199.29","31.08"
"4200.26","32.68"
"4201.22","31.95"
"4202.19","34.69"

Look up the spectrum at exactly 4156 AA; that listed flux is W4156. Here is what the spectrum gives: 31.51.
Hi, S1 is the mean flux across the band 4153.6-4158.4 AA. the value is 28.7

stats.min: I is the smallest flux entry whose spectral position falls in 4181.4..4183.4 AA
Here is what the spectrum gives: 11.37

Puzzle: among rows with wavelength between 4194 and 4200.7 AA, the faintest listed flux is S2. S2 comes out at 26.39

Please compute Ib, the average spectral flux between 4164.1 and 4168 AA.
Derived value 30.4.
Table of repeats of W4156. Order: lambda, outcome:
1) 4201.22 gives 31.95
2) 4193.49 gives 31.66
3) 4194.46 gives 31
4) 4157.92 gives 26.83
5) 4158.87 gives 29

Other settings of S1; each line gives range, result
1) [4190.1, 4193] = 28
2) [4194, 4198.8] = 29.7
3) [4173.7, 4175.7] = 25.7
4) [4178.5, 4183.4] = 15.1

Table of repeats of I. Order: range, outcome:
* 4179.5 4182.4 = 10.52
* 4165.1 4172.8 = 25.74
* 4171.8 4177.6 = 22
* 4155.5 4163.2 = 26.83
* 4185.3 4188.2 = 22.13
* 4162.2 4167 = 28.44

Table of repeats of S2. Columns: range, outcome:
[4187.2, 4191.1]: 22.63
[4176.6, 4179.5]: 19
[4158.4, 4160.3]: 28.28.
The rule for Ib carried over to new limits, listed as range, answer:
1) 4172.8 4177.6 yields 24.7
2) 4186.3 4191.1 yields 23.8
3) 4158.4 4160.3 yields 28.6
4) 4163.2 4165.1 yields 29.7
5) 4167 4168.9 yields 26.6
